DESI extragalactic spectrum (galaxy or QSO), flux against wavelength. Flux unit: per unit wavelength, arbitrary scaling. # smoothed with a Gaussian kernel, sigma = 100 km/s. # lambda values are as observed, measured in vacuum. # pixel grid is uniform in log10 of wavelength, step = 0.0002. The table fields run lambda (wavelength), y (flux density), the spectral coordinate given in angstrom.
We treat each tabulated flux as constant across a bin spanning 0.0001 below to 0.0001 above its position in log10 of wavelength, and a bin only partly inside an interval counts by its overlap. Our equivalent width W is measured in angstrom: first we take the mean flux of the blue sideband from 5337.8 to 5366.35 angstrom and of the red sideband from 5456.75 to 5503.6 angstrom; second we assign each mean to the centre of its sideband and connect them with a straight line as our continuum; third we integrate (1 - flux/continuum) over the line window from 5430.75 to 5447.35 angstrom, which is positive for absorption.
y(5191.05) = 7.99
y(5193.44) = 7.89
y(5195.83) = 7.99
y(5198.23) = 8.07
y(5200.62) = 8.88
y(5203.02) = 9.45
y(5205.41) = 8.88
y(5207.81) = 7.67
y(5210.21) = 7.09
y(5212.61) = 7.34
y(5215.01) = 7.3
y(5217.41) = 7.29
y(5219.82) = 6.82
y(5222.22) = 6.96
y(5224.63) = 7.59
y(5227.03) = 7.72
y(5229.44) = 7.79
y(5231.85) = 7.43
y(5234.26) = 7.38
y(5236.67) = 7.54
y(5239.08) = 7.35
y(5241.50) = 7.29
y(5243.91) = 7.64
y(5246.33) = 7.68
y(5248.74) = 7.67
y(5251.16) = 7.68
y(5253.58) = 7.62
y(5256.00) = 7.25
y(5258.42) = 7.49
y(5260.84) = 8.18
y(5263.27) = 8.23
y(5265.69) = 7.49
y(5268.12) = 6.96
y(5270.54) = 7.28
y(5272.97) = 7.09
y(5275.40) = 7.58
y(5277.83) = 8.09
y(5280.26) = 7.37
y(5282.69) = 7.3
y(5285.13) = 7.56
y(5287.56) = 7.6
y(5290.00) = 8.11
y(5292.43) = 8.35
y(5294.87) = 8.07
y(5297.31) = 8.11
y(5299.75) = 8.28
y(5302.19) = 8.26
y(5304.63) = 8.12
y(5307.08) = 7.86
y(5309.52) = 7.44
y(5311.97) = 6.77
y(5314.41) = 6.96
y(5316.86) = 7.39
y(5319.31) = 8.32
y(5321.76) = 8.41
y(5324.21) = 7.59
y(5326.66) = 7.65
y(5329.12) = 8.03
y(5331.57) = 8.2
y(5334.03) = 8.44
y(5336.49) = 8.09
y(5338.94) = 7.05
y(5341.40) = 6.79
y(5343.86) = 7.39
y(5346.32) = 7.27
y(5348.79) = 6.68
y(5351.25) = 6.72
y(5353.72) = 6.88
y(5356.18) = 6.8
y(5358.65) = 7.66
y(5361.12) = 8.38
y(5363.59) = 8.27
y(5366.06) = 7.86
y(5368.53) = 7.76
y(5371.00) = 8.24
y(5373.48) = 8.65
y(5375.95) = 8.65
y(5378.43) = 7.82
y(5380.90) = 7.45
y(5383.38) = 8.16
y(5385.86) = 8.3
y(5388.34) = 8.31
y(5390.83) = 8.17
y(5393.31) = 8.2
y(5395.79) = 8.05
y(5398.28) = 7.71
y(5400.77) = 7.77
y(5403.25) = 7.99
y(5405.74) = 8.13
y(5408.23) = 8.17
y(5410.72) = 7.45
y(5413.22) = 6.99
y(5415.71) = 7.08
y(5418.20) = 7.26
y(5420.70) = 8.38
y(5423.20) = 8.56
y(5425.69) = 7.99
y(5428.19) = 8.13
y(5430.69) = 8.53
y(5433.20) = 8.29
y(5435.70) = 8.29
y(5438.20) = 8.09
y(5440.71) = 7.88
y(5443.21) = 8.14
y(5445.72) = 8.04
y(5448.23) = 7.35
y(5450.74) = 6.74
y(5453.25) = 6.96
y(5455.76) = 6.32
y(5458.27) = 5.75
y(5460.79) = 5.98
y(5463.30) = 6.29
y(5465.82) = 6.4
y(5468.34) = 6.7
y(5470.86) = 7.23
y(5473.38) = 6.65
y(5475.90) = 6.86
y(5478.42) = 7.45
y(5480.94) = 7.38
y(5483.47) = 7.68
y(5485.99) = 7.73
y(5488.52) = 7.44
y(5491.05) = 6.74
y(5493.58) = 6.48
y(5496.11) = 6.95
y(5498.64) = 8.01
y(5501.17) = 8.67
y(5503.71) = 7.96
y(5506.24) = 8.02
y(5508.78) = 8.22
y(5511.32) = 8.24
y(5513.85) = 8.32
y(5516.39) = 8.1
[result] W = -2.35 angstrom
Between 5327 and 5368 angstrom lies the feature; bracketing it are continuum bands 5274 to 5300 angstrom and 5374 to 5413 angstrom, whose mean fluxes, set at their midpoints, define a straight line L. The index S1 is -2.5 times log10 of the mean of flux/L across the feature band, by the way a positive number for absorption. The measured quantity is 0.06 mag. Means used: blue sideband 7.84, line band 7.54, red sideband 8.01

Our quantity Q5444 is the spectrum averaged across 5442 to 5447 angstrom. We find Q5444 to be 8.08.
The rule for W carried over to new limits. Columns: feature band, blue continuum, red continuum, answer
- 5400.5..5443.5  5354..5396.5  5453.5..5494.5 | -2.91 angstrom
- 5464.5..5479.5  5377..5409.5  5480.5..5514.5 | 1.75 angstrom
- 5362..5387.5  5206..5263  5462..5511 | -2.49 angstrom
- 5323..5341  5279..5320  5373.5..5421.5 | -0.03 angstrom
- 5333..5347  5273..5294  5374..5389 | 0.80 angstrom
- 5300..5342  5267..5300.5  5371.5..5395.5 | 0.65 angstrom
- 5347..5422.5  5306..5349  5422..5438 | 1.71 angstrom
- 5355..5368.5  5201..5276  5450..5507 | -0.89 angstrom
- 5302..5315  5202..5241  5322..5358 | -0.12 angstrom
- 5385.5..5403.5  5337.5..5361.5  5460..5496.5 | -2.53 angstrom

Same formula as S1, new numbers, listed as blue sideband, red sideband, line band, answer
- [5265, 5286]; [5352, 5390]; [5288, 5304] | -0.09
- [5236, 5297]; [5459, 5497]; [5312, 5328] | -0.03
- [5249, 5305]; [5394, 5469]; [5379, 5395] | -0.07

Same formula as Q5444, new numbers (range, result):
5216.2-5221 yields 7.05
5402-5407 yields 8.07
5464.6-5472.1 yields 6.77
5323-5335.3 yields 7.98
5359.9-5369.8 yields 8.07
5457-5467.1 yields 6.1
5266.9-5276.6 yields 7.23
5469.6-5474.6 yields 6.94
